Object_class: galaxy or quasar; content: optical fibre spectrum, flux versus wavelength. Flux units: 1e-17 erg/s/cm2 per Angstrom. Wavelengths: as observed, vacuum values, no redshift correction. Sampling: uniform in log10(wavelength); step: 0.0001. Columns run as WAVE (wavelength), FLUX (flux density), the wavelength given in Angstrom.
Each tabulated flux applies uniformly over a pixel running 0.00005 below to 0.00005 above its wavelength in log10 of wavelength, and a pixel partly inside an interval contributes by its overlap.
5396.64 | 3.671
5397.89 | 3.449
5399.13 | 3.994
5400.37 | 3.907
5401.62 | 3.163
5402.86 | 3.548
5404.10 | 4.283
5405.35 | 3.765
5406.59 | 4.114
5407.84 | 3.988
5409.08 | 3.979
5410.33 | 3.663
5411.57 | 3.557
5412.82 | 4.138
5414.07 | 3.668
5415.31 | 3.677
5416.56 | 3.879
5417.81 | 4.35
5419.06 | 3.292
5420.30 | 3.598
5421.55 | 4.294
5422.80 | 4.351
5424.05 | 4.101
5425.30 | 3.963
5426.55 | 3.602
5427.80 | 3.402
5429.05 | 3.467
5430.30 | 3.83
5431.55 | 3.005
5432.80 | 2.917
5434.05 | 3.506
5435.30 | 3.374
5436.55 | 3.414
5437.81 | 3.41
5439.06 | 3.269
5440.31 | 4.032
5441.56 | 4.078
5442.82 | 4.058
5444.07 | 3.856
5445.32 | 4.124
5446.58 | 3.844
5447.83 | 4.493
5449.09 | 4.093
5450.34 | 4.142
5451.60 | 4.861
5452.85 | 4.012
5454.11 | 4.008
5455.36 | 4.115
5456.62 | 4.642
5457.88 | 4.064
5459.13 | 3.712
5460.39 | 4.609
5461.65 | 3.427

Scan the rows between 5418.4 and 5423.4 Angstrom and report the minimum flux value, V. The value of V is 3.292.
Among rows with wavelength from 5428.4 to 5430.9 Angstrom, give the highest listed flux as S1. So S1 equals 3.83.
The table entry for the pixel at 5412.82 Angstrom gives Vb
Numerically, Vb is 4.138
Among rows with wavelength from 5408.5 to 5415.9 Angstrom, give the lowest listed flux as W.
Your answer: 3.557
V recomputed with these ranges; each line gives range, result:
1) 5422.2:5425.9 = 3.963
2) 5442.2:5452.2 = 3.844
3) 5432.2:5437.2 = 2.917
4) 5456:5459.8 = 3.712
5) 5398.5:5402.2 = 3.163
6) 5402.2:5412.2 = 3.548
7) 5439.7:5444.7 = 3.856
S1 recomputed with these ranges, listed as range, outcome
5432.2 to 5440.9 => 4.032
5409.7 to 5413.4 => 4.138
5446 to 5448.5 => 4.493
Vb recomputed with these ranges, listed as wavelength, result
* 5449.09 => 4.093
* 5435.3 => 3.374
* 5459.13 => 3.712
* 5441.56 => 4.078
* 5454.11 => 4.008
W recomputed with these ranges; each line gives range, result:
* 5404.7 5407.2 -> 3.765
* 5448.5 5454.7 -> 4.008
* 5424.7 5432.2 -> 3.005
